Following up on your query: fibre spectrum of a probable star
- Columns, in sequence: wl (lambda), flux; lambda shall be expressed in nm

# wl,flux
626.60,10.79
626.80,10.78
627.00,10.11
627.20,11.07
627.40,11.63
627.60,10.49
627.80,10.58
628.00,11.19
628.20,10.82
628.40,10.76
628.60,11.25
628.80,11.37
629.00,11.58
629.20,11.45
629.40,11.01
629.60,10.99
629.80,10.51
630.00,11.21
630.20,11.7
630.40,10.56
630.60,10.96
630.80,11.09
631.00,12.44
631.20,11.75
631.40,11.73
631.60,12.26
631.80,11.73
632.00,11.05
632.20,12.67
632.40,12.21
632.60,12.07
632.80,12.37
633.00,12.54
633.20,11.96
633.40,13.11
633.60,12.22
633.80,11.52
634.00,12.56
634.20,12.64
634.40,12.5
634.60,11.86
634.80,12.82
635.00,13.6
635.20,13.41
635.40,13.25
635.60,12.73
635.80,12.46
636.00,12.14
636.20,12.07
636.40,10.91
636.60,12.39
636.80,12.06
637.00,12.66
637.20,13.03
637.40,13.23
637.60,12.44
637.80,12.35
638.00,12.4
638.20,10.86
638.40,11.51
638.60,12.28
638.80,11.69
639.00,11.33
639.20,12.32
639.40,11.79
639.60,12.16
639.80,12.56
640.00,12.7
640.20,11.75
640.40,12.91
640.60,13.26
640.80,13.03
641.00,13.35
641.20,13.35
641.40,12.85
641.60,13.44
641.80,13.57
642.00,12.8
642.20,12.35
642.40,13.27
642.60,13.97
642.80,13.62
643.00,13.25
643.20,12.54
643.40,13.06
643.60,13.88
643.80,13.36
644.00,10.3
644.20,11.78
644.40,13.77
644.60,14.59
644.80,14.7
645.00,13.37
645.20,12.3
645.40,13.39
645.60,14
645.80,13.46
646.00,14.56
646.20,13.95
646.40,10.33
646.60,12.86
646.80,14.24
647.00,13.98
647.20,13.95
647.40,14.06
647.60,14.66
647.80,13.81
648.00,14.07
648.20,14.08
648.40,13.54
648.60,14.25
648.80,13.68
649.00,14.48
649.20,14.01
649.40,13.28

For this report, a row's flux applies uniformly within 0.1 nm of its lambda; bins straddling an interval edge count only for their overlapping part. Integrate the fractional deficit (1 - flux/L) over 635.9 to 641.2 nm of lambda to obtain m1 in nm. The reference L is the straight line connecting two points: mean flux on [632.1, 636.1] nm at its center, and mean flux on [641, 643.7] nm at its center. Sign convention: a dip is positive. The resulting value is 0.25 nm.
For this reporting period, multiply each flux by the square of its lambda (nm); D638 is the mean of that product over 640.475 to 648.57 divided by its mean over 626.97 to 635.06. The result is 1.20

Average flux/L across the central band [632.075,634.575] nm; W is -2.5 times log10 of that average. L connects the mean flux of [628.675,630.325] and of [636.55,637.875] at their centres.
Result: -0.04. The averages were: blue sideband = 11.2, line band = 12.3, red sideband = 12.6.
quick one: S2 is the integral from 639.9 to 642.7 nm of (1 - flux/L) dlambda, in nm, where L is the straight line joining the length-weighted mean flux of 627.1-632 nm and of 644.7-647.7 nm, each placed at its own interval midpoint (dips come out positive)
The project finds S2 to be -0.03 nm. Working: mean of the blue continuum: 11.3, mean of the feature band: 13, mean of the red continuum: 13.6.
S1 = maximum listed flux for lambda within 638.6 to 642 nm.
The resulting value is 13.57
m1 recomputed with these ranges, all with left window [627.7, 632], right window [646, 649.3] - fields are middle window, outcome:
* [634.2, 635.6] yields -0.10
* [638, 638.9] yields 0.06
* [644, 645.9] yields 0.01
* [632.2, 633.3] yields -0.06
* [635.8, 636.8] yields 0.02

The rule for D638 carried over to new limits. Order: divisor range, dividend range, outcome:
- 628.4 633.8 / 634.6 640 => 1.08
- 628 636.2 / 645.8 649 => 1.21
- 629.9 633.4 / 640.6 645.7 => 1.16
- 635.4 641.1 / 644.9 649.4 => 1.14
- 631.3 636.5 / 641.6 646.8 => 1.11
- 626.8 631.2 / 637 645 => 1.19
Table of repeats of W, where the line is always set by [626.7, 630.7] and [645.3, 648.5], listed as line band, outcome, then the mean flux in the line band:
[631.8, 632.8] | -0.04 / 12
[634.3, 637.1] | -0.04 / 12.5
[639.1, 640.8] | 0.02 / 12.5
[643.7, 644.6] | 0.06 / 12.6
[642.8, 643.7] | -0.01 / 13.2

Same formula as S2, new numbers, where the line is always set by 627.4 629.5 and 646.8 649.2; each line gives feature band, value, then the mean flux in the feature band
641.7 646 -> 0.06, 13.2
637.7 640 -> 0.13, 12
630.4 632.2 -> -0.02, 11.6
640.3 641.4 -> -0.02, 13.1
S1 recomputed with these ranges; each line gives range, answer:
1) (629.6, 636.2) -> 13.6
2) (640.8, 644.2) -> 13.97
